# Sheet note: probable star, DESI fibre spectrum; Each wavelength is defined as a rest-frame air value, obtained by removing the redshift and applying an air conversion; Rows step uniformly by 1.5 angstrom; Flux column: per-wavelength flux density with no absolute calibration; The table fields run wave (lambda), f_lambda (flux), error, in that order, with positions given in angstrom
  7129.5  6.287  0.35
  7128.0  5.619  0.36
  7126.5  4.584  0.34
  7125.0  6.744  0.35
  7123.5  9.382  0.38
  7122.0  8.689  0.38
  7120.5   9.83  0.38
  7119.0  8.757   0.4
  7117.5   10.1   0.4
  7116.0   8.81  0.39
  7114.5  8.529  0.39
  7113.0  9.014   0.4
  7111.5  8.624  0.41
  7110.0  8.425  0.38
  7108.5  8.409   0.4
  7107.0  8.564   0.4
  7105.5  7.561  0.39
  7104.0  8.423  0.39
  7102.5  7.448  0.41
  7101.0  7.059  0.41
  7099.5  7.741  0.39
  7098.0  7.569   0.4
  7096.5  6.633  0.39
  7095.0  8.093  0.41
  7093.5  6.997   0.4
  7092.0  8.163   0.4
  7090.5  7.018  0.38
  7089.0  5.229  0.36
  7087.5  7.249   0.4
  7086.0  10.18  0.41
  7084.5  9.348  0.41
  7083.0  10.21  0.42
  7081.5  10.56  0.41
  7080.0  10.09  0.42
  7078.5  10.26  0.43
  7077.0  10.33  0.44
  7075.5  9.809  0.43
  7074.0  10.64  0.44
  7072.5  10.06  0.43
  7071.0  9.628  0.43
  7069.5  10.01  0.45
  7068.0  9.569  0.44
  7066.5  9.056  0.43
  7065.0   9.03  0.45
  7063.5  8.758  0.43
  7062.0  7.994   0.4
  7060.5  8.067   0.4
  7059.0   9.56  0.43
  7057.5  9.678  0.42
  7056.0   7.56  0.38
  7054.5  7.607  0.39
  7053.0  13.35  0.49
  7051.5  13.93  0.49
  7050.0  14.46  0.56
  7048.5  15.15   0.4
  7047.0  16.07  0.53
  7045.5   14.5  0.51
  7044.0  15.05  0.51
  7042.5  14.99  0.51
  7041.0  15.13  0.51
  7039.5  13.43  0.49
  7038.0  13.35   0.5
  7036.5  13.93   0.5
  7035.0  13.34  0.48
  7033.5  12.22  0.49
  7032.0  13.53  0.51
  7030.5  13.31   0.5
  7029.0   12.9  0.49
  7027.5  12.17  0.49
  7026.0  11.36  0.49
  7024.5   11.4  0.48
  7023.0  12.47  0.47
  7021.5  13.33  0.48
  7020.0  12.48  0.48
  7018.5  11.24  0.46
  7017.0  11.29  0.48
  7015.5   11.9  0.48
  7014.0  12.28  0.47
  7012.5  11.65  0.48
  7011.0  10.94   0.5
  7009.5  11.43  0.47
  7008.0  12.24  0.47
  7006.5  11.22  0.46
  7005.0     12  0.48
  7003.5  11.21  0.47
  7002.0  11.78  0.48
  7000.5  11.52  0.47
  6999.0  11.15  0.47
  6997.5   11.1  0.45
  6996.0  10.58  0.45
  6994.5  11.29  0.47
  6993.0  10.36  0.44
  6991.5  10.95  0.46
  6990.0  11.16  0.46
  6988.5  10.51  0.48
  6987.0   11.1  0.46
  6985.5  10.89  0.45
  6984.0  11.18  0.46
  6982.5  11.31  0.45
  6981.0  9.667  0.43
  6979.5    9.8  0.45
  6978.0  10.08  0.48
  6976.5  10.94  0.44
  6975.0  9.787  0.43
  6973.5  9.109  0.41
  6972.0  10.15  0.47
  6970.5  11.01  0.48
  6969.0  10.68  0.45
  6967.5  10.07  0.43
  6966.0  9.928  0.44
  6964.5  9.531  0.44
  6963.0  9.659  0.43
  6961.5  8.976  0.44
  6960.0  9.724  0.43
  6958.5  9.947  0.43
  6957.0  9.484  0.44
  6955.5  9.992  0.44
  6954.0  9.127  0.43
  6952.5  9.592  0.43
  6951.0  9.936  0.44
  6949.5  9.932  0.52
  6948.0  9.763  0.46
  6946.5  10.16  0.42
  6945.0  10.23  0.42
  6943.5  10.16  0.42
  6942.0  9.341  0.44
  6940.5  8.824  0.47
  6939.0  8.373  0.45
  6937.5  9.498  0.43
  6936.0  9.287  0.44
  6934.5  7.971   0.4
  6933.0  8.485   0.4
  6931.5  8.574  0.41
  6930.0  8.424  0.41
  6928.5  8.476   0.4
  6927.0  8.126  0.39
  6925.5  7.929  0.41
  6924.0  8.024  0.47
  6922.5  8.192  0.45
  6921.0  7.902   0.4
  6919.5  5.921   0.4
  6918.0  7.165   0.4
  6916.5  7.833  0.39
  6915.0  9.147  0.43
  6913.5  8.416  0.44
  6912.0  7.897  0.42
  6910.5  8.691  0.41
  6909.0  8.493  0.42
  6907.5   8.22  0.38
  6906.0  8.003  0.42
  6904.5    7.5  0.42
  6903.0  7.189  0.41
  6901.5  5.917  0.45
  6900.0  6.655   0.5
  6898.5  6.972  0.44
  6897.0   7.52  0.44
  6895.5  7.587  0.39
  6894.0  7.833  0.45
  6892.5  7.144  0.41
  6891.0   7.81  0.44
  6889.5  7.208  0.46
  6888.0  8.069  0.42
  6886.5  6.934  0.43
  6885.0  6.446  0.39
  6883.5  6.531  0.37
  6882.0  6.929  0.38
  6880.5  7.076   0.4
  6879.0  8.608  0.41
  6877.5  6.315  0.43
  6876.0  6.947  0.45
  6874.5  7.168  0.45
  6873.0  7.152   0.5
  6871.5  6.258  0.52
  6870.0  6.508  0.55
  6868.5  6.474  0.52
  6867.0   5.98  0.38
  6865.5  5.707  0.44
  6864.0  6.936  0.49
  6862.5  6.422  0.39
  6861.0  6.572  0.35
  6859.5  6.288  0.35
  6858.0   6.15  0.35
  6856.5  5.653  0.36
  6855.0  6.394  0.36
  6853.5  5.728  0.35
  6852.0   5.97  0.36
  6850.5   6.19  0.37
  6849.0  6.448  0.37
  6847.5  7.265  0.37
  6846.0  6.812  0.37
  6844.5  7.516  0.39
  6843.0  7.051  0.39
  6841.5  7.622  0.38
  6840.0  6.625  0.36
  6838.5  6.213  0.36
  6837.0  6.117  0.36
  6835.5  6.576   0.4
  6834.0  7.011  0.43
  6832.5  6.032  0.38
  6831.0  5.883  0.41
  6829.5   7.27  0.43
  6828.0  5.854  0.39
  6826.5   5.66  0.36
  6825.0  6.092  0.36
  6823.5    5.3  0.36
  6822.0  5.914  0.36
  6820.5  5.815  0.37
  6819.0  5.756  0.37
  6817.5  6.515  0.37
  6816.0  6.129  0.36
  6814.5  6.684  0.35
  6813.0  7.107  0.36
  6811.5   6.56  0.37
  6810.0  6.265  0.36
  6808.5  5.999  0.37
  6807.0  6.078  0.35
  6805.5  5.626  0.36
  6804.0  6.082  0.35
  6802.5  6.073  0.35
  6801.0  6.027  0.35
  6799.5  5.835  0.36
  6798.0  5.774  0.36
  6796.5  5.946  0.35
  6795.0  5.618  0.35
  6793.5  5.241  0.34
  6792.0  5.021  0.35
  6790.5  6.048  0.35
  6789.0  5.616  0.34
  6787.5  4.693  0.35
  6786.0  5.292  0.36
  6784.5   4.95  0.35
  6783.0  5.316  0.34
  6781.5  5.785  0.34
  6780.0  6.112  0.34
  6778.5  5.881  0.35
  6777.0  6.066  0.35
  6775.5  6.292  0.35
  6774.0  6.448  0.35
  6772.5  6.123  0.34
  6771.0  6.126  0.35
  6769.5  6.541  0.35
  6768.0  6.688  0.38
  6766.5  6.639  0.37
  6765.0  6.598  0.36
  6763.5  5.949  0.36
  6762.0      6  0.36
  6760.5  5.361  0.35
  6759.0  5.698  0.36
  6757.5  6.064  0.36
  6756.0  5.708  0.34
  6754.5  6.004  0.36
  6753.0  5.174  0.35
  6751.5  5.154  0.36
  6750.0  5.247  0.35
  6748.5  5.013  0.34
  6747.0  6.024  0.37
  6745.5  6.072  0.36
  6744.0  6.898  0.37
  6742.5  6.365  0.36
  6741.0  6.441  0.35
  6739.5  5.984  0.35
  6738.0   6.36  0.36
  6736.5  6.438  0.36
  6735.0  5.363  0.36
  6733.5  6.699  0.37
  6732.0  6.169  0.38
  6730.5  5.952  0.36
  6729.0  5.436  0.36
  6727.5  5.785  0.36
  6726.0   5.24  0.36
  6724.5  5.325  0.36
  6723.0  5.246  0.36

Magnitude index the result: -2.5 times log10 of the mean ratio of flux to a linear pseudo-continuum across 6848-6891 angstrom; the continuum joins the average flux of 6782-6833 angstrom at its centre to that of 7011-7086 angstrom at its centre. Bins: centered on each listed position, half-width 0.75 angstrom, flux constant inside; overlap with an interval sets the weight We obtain 0.11 mag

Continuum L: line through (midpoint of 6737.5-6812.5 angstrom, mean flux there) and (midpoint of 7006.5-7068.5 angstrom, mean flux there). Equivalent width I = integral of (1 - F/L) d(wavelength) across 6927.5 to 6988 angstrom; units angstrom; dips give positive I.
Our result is 2.5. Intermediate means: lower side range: 5.9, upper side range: 12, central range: 9.73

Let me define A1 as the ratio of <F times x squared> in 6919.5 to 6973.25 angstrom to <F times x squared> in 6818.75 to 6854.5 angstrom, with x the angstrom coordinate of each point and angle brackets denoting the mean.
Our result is 1.5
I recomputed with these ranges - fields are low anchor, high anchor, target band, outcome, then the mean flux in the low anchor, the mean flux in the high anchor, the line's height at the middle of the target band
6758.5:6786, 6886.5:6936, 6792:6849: 3.3 angstrom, 6.01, 7.8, 6.63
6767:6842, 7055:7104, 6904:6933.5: -3.8 angstrom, 6.04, 8.73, 7.16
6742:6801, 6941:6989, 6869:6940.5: 8.9 angstrom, 5.83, 10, 8.73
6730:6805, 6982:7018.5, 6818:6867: 8.3 angstrom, 5.9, 11.3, 7.64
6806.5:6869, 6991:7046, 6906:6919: 0.9 angstrom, 6.35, 12.3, 8.81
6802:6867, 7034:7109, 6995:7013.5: -4.8 angstrom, 6.32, 10.1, 9.06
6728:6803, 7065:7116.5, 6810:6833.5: 0.7 angstrom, 5.89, 8.69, 6.37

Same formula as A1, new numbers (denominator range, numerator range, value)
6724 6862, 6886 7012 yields 1.61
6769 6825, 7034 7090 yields 2.01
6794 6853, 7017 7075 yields 2.01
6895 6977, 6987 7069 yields 1.37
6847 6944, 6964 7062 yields 1.62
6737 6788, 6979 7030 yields 2.07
